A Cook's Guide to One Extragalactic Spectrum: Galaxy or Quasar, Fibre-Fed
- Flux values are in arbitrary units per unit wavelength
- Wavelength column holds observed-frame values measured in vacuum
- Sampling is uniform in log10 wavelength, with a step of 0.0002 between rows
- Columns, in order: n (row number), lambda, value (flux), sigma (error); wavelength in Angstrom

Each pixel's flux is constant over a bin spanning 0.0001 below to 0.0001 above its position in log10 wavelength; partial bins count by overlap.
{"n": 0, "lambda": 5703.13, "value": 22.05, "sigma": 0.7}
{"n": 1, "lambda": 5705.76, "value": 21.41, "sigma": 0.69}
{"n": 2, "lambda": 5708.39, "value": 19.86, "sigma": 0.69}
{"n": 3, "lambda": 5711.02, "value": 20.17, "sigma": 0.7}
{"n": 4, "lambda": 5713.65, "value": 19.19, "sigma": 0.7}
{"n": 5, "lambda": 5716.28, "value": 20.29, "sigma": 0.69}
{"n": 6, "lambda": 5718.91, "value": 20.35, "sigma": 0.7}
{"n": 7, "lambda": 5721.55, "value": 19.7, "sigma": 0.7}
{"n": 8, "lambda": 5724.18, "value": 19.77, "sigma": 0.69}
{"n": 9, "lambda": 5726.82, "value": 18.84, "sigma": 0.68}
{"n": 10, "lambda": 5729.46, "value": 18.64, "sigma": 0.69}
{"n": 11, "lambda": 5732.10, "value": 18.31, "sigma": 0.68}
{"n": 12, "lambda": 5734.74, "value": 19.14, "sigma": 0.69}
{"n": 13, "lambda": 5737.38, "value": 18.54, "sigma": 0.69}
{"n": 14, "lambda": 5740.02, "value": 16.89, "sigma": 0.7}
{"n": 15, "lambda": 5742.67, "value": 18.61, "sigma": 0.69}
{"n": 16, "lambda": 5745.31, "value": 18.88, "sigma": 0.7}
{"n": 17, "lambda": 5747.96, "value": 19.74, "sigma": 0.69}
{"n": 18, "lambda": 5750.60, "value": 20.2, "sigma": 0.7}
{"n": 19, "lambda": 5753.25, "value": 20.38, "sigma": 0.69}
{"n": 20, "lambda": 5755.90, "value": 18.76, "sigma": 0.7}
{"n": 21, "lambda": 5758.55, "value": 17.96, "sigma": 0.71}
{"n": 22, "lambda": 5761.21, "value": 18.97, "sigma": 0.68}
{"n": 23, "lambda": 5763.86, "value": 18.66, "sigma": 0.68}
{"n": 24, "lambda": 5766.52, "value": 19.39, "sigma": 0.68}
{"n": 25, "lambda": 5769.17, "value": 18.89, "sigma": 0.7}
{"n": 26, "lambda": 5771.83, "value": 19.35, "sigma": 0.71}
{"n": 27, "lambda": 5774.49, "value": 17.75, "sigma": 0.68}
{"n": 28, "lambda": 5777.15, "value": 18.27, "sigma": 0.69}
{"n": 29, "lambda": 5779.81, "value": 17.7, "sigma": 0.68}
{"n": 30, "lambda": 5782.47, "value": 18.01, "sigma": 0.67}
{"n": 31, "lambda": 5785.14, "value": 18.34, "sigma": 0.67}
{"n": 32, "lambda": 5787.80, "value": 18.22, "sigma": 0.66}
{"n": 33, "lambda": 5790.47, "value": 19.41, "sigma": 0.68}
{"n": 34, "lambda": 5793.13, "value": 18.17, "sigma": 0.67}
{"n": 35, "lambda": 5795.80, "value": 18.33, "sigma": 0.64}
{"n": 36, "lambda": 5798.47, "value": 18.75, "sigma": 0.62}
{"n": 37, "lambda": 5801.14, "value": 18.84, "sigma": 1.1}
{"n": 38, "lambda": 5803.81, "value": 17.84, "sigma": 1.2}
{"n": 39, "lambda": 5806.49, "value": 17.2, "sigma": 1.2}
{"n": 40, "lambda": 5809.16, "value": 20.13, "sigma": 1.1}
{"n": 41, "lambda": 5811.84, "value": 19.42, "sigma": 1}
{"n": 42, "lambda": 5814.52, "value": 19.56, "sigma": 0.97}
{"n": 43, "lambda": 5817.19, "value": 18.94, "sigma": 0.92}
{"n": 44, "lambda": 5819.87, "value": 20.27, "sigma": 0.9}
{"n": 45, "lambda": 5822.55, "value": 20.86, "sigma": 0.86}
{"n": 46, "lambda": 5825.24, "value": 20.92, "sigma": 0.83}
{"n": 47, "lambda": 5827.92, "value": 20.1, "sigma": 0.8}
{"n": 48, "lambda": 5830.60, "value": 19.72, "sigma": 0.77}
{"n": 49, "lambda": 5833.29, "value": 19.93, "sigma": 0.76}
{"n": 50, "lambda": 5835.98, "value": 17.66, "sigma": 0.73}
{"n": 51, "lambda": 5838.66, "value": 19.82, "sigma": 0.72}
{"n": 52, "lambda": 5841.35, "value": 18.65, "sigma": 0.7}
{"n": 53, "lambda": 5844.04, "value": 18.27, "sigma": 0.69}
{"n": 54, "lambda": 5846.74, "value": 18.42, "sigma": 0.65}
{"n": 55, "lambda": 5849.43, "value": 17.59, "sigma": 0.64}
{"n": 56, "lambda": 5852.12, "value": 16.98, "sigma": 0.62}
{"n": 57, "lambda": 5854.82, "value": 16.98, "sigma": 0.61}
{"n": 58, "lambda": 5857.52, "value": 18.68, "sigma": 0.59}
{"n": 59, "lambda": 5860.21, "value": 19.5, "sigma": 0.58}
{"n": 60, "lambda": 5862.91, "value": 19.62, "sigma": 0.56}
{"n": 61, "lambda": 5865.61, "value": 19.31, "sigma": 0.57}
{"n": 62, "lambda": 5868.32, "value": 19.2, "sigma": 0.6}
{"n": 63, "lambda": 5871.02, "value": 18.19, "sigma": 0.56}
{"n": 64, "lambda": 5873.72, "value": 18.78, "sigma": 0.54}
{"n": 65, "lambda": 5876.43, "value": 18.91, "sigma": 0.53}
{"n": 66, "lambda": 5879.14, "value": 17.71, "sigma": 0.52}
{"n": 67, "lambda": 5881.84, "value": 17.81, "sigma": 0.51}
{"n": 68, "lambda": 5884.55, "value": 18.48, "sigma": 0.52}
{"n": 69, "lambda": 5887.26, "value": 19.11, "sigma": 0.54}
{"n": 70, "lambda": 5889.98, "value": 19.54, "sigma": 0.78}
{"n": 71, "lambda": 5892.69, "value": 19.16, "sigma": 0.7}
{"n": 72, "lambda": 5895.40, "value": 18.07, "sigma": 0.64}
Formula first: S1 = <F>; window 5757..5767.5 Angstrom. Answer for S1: 18.7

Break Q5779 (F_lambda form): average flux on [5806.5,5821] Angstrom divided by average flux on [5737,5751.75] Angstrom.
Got 1.03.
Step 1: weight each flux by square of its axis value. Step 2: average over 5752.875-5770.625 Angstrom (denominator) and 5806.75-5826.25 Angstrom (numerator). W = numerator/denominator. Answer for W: 1.1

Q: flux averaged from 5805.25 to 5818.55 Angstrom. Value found 19.1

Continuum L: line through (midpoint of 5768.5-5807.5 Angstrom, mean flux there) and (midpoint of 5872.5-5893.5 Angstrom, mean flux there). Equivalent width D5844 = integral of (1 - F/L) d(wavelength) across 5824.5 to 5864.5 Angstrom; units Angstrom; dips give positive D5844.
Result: -0.6 Angstrom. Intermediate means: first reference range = 18.3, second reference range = 18.7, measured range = 18.8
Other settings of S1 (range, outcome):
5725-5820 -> 18.7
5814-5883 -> 18.9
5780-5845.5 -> 19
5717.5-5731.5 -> 19.4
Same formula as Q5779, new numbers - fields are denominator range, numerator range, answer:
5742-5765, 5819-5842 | 1.03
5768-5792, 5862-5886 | 1.01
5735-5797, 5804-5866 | 1.02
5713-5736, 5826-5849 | 0.98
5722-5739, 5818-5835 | 1.07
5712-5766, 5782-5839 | 1.00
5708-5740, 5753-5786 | 0.96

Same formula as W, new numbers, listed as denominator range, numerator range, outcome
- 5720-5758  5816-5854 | 1.04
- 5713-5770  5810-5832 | 1.08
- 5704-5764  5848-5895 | 1.01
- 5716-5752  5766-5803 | 0.99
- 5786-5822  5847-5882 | 1.00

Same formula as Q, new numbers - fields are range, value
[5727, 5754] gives 18.9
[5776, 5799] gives 18.3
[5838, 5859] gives 18.1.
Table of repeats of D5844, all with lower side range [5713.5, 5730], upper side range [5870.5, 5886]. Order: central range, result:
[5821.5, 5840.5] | -1.1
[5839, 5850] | 0.1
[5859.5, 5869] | -0.5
